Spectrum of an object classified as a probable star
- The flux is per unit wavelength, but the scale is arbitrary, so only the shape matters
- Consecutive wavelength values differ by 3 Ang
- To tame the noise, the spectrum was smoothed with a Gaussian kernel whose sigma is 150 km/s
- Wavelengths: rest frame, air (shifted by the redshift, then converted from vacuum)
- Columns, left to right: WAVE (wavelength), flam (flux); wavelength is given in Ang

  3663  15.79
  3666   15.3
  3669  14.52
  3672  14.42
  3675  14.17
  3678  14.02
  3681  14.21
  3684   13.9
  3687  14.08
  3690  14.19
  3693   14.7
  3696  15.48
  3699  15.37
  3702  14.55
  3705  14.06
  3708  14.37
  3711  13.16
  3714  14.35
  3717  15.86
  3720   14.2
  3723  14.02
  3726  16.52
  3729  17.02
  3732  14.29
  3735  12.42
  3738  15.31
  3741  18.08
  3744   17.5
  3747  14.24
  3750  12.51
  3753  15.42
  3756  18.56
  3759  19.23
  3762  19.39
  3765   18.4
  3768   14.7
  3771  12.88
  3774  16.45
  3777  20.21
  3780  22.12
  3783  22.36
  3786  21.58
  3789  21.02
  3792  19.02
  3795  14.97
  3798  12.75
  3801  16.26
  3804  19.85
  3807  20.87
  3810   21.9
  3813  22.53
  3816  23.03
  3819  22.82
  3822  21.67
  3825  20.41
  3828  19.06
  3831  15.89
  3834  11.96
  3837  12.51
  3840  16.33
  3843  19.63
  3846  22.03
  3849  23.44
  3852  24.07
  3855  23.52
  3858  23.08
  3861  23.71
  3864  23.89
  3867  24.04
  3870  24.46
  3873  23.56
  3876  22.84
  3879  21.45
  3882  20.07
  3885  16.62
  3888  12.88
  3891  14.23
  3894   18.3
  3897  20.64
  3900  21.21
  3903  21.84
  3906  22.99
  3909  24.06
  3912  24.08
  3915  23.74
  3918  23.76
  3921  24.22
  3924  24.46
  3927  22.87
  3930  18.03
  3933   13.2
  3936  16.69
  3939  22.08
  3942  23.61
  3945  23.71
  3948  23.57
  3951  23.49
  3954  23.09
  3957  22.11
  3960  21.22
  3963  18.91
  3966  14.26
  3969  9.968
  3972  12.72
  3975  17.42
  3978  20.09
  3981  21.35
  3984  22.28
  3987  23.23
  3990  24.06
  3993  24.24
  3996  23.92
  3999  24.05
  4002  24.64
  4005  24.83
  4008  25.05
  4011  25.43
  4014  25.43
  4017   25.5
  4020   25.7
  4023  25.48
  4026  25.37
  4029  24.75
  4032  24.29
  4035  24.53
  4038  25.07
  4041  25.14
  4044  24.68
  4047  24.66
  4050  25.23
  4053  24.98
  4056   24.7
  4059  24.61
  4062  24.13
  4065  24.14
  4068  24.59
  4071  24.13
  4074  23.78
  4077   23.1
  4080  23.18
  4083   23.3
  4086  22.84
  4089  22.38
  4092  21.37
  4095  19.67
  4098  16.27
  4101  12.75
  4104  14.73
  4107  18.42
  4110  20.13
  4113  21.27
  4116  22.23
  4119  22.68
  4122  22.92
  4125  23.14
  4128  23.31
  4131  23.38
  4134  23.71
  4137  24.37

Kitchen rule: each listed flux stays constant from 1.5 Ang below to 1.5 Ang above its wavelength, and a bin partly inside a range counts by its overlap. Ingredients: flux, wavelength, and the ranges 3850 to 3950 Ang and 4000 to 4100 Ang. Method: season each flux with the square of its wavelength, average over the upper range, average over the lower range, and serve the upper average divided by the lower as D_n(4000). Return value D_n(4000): 1.20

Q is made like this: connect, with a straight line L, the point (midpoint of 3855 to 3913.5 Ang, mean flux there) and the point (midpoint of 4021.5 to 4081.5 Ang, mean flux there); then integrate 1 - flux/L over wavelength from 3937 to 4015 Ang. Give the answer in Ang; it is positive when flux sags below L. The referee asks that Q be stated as 4.8 Ang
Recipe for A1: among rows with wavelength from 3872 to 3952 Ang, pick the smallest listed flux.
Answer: 12.88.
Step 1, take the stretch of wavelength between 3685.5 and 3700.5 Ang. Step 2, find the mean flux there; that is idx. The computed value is 14.8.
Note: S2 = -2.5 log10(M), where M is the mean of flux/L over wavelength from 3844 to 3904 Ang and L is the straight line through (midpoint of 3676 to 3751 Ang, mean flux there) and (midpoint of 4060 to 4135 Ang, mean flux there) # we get -0.21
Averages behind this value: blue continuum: 14.7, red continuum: 21.7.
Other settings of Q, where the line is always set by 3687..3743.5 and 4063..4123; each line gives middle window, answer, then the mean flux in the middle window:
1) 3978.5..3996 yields -3.14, 22.9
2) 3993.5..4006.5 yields -3.11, 24.4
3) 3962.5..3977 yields 3.48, 14.5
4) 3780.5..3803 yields -3.23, 18.5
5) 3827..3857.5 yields -3.45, 19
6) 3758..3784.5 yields -4.26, 18.4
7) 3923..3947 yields -2.57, 20.6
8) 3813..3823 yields -3.57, 22.6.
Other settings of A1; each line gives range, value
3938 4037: 9.968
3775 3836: 11.96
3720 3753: 12.42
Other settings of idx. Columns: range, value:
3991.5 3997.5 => 24.1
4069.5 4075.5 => 24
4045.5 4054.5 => 25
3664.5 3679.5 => 14.5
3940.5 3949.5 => 23.6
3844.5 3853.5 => 23.2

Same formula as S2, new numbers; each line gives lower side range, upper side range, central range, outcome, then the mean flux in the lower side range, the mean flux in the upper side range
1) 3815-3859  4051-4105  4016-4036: -0.16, 19.9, 22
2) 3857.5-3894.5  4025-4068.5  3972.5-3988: 0.15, 20.7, 24.7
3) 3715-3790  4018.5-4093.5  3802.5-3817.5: -0.18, 16.9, 24.2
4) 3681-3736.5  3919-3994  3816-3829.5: -0.22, 14.6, 20.4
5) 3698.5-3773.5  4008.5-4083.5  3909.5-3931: -0.11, 15.5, 24.7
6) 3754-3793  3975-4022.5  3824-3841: 0.26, 18.9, 23.8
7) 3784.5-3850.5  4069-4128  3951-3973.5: 0.13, 19.1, 21.1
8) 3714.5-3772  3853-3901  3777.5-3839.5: -0.05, 15.8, 20.9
